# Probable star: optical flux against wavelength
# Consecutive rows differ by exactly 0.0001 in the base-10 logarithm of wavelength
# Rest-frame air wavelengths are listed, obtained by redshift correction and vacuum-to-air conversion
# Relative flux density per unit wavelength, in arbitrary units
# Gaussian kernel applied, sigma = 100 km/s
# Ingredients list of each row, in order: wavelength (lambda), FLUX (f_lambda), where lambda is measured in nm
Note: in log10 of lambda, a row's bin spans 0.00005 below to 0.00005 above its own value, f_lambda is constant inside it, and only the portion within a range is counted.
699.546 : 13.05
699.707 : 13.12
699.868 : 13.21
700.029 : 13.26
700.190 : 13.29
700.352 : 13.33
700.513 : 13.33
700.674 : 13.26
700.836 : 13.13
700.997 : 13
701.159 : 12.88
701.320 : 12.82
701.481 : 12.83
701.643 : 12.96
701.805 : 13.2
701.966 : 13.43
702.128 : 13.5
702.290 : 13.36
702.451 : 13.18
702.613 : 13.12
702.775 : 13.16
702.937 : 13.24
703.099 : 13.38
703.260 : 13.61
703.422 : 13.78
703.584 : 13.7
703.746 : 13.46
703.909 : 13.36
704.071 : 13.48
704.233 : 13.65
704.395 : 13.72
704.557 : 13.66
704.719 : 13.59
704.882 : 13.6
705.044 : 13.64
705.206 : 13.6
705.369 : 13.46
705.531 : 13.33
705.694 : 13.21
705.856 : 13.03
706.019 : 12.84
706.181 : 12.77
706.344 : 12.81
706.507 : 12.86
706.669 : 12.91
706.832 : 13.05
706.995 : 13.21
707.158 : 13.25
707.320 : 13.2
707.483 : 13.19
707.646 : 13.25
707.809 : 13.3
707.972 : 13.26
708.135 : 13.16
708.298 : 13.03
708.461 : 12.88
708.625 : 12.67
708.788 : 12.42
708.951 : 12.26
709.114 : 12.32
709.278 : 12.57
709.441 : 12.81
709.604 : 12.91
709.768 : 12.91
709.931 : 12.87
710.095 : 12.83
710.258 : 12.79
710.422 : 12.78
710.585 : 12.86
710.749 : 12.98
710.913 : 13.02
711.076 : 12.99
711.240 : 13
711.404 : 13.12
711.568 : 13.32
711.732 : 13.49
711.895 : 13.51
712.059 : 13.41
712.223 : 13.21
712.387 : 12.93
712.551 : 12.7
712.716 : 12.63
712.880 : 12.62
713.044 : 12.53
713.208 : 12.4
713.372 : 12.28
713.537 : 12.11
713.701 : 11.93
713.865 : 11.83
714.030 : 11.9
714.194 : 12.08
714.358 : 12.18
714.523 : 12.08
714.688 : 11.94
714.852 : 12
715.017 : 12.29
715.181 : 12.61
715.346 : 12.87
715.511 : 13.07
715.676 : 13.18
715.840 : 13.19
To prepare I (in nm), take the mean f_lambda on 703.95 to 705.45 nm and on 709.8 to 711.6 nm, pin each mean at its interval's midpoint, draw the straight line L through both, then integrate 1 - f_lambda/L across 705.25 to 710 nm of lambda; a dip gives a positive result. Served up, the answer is 0.11 nm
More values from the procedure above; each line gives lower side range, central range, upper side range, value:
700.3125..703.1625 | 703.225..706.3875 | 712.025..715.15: -0.11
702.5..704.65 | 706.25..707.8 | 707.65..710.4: 0.00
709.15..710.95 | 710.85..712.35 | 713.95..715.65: -0.07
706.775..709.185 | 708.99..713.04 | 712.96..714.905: -0.13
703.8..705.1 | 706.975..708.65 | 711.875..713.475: 0.01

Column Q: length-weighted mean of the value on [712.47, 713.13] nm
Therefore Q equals 12.6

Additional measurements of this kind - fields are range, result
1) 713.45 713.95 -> 11.9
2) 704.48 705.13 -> 13.6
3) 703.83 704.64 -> 13.6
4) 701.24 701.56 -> 12.8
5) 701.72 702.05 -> 13.3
